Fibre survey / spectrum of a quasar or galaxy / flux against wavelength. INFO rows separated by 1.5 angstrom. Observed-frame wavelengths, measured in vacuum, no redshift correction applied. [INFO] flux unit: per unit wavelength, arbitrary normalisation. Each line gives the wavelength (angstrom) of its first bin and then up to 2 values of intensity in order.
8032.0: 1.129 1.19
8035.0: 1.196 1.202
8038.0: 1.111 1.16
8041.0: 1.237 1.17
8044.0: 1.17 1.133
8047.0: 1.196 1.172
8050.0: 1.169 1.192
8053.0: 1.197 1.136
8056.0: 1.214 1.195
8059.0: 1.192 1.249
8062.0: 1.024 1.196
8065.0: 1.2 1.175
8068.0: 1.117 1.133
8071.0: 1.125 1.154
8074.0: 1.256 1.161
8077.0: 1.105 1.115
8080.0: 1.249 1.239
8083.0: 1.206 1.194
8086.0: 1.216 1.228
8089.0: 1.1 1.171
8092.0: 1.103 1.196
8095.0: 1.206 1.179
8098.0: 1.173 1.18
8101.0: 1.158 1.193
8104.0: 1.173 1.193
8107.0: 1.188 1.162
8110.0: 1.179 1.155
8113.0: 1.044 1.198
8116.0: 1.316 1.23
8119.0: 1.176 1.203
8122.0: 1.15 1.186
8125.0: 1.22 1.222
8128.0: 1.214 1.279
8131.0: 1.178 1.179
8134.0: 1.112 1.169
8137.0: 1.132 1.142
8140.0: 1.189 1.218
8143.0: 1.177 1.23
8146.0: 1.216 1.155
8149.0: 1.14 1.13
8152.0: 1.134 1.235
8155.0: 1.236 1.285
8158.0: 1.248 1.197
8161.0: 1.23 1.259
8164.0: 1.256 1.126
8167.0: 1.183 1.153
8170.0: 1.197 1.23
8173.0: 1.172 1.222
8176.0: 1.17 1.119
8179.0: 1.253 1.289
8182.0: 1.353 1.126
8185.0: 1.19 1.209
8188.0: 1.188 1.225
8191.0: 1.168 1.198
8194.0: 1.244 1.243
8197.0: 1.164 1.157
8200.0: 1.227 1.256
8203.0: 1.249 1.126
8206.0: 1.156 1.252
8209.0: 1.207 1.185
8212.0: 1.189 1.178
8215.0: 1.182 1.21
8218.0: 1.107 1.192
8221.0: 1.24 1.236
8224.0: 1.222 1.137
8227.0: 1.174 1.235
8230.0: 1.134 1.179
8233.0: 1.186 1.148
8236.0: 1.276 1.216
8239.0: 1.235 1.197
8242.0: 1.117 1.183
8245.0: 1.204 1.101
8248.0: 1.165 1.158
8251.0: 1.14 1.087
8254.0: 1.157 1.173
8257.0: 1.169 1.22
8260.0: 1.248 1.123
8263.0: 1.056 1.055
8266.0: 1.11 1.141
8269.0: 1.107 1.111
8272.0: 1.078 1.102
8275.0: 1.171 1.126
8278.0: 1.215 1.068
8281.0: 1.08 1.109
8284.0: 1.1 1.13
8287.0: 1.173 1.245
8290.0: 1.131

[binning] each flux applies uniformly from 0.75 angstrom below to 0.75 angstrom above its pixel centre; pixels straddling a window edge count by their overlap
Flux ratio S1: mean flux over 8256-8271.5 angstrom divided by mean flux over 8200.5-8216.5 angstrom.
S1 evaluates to 0.9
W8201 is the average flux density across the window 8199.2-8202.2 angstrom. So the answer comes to 1.24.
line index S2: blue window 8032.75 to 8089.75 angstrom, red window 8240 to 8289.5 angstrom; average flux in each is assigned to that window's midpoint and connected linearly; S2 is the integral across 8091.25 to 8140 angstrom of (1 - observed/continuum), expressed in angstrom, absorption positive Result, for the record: -0.6 angstrom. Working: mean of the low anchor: 1.18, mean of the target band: 1.18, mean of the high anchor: 1.14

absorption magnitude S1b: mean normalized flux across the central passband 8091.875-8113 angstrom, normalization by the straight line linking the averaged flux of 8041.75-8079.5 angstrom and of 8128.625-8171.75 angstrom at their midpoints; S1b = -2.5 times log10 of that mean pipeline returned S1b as 0.01 mag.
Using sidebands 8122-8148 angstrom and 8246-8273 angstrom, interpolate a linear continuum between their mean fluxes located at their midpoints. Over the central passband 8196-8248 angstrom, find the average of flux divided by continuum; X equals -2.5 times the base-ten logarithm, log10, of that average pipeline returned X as -0.04 mag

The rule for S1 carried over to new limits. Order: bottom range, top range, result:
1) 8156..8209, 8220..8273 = 0.96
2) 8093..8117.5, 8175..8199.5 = 1.02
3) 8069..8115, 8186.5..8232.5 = 1.02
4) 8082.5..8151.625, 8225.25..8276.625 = 0.98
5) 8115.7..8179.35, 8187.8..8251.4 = 1.00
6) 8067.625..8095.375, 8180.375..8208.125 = 1.03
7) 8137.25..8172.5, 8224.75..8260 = 0.98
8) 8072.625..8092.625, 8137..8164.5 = 1.02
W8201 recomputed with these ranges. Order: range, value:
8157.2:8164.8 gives 1.24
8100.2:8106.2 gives 1.18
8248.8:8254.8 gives 1.14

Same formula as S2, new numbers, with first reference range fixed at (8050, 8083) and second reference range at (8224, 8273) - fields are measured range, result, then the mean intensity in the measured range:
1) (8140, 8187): -1.6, 1.2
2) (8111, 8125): -0.2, 1.19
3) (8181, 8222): -1.4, 1.2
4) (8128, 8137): -0.1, 1.18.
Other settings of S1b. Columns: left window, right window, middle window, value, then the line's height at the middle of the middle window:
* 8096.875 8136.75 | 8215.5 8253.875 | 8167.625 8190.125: -0.022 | 1.18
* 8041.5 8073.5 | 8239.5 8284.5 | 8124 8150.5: -0.027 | 1.16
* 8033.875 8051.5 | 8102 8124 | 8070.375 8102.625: 0.002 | 1.18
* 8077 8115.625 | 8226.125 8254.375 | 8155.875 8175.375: -0.033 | 1.17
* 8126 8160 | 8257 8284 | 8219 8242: -0.048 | 1.15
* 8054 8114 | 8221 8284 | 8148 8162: -0.036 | 1.16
